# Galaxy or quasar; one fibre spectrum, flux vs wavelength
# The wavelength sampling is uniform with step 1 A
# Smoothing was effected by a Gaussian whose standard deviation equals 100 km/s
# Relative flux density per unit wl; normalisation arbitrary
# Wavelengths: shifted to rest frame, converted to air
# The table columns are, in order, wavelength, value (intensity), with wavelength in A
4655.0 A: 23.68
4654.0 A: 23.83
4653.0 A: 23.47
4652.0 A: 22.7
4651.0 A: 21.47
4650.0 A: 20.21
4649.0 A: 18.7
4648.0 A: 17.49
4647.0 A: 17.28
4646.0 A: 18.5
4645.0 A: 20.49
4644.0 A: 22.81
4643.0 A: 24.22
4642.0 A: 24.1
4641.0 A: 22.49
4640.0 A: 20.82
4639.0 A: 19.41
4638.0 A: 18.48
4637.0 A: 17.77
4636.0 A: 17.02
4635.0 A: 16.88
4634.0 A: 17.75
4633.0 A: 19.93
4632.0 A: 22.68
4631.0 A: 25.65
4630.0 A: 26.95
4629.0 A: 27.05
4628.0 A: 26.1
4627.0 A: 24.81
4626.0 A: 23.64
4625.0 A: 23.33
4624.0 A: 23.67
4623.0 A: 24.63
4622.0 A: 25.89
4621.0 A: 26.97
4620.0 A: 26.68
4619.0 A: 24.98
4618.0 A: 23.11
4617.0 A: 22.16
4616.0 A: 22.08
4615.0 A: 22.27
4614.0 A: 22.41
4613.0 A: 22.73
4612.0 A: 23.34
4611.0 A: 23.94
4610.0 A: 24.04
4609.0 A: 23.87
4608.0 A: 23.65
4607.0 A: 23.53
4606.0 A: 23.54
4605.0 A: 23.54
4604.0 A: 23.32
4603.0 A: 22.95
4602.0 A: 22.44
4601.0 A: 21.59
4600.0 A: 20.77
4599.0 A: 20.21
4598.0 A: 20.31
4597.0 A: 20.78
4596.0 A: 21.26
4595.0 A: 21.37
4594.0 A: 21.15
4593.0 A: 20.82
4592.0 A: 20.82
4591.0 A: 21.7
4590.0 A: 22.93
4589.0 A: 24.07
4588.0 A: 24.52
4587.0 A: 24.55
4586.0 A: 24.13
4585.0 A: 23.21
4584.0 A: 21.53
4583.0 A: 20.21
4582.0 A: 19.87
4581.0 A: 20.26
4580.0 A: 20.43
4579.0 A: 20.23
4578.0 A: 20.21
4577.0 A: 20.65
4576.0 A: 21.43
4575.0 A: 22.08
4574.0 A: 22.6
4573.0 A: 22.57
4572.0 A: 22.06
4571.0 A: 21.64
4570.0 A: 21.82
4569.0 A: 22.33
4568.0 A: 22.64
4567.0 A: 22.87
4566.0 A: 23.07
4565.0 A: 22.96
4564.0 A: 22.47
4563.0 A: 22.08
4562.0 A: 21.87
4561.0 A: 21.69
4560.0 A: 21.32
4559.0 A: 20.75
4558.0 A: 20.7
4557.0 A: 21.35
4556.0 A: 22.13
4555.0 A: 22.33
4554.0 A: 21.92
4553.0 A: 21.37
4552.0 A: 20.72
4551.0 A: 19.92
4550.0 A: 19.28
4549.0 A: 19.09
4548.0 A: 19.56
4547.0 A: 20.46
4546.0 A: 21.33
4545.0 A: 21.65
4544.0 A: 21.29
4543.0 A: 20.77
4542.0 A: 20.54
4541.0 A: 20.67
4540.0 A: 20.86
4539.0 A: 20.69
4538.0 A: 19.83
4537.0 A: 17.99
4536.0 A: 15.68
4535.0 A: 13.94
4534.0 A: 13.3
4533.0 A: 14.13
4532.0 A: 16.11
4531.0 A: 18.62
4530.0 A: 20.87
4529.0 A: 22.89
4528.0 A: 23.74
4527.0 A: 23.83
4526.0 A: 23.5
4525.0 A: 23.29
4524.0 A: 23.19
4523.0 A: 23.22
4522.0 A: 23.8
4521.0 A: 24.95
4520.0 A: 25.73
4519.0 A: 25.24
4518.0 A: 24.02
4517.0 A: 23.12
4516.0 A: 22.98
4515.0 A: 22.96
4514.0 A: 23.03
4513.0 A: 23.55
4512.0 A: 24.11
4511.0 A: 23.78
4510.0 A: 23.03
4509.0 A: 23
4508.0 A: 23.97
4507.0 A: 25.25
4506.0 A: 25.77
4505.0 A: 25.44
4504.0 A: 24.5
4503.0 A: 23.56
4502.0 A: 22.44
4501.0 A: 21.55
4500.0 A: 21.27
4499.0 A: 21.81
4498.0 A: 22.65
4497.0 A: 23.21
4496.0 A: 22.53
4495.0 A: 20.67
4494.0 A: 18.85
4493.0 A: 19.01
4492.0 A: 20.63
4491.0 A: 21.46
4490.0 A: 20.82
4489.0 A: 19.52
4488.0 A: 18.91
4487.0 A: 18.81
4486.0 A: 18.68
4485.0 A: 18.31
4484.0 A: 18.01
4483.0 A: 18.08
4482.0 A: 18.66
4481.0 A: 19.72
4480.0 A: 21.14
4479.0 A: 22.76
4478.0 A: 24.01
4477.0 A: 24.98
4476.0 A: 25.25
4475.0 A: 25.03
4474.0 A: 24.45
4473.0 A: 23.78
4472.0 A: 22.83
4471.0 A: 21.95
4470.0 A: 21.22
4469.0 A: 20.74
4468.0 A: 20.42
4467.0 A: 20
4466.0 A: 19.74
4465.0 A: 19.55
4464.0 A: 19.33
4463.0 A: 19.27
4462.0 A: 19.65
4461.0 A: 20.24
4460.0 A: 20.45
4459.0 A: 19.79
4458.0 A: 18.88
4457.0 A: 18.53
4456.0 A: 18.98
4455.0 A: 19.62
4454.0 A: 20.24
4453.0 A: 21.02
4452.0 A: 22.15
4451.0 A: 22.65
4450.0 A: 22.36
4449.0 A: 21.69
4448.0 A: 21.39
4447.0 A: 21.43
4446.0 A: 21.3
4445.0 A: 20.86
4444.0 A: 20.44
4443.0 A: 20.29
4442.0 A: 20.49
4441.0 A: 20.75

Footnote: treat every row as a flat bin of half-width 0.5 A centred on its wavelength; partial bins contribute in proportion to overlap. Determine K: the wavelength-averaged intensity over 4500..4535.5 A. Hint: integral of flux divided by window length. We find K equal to 22.5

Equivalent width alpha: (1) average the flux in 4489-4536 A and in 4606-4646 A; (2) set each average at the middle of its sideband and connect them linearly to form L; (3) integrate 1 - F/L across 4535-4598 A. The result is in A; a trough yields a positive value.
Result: 3.3 A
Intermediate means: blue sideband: 22.1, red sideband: 22.8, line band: 21.3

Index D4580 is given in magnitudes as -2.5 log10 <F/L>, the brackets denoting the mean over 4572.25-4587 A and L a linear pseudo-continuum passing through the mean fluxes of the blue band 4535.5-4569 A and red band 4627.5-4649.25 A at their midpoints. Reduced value -0.025 mag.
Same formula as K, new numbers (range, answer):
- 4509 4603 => 21.5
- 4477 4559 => 21.3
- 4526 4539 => 18.7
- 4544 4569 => 21.4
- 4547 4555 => 20.4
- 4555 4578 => 21.9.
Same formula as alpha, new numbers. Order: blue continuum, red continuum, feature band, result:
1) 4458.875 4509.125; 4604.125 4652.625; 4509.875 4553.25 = 1.2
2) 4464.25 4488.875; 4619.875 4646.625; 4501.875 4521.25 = -2.4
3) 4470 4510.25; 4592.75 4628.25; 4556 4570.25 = 0.4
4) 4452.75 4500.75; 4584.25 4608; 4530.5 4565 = 2.8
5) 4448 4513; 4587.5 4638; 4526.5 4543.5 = 2.2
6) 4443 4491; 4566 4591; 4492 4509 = -1.1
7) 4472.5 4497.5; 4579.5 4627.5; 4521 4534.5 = 0.5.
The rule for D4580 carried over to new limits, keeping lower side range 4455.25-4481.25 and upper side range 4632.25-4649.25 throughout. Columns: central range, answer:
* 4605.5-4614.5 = -0.17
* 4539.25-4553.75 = 0.00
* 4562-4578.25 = -0.09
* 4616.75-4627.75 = -0.23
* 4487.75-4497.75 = 0.02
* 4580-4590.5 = -0.11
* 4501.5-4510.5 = -0.15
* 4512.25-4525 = -0.15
